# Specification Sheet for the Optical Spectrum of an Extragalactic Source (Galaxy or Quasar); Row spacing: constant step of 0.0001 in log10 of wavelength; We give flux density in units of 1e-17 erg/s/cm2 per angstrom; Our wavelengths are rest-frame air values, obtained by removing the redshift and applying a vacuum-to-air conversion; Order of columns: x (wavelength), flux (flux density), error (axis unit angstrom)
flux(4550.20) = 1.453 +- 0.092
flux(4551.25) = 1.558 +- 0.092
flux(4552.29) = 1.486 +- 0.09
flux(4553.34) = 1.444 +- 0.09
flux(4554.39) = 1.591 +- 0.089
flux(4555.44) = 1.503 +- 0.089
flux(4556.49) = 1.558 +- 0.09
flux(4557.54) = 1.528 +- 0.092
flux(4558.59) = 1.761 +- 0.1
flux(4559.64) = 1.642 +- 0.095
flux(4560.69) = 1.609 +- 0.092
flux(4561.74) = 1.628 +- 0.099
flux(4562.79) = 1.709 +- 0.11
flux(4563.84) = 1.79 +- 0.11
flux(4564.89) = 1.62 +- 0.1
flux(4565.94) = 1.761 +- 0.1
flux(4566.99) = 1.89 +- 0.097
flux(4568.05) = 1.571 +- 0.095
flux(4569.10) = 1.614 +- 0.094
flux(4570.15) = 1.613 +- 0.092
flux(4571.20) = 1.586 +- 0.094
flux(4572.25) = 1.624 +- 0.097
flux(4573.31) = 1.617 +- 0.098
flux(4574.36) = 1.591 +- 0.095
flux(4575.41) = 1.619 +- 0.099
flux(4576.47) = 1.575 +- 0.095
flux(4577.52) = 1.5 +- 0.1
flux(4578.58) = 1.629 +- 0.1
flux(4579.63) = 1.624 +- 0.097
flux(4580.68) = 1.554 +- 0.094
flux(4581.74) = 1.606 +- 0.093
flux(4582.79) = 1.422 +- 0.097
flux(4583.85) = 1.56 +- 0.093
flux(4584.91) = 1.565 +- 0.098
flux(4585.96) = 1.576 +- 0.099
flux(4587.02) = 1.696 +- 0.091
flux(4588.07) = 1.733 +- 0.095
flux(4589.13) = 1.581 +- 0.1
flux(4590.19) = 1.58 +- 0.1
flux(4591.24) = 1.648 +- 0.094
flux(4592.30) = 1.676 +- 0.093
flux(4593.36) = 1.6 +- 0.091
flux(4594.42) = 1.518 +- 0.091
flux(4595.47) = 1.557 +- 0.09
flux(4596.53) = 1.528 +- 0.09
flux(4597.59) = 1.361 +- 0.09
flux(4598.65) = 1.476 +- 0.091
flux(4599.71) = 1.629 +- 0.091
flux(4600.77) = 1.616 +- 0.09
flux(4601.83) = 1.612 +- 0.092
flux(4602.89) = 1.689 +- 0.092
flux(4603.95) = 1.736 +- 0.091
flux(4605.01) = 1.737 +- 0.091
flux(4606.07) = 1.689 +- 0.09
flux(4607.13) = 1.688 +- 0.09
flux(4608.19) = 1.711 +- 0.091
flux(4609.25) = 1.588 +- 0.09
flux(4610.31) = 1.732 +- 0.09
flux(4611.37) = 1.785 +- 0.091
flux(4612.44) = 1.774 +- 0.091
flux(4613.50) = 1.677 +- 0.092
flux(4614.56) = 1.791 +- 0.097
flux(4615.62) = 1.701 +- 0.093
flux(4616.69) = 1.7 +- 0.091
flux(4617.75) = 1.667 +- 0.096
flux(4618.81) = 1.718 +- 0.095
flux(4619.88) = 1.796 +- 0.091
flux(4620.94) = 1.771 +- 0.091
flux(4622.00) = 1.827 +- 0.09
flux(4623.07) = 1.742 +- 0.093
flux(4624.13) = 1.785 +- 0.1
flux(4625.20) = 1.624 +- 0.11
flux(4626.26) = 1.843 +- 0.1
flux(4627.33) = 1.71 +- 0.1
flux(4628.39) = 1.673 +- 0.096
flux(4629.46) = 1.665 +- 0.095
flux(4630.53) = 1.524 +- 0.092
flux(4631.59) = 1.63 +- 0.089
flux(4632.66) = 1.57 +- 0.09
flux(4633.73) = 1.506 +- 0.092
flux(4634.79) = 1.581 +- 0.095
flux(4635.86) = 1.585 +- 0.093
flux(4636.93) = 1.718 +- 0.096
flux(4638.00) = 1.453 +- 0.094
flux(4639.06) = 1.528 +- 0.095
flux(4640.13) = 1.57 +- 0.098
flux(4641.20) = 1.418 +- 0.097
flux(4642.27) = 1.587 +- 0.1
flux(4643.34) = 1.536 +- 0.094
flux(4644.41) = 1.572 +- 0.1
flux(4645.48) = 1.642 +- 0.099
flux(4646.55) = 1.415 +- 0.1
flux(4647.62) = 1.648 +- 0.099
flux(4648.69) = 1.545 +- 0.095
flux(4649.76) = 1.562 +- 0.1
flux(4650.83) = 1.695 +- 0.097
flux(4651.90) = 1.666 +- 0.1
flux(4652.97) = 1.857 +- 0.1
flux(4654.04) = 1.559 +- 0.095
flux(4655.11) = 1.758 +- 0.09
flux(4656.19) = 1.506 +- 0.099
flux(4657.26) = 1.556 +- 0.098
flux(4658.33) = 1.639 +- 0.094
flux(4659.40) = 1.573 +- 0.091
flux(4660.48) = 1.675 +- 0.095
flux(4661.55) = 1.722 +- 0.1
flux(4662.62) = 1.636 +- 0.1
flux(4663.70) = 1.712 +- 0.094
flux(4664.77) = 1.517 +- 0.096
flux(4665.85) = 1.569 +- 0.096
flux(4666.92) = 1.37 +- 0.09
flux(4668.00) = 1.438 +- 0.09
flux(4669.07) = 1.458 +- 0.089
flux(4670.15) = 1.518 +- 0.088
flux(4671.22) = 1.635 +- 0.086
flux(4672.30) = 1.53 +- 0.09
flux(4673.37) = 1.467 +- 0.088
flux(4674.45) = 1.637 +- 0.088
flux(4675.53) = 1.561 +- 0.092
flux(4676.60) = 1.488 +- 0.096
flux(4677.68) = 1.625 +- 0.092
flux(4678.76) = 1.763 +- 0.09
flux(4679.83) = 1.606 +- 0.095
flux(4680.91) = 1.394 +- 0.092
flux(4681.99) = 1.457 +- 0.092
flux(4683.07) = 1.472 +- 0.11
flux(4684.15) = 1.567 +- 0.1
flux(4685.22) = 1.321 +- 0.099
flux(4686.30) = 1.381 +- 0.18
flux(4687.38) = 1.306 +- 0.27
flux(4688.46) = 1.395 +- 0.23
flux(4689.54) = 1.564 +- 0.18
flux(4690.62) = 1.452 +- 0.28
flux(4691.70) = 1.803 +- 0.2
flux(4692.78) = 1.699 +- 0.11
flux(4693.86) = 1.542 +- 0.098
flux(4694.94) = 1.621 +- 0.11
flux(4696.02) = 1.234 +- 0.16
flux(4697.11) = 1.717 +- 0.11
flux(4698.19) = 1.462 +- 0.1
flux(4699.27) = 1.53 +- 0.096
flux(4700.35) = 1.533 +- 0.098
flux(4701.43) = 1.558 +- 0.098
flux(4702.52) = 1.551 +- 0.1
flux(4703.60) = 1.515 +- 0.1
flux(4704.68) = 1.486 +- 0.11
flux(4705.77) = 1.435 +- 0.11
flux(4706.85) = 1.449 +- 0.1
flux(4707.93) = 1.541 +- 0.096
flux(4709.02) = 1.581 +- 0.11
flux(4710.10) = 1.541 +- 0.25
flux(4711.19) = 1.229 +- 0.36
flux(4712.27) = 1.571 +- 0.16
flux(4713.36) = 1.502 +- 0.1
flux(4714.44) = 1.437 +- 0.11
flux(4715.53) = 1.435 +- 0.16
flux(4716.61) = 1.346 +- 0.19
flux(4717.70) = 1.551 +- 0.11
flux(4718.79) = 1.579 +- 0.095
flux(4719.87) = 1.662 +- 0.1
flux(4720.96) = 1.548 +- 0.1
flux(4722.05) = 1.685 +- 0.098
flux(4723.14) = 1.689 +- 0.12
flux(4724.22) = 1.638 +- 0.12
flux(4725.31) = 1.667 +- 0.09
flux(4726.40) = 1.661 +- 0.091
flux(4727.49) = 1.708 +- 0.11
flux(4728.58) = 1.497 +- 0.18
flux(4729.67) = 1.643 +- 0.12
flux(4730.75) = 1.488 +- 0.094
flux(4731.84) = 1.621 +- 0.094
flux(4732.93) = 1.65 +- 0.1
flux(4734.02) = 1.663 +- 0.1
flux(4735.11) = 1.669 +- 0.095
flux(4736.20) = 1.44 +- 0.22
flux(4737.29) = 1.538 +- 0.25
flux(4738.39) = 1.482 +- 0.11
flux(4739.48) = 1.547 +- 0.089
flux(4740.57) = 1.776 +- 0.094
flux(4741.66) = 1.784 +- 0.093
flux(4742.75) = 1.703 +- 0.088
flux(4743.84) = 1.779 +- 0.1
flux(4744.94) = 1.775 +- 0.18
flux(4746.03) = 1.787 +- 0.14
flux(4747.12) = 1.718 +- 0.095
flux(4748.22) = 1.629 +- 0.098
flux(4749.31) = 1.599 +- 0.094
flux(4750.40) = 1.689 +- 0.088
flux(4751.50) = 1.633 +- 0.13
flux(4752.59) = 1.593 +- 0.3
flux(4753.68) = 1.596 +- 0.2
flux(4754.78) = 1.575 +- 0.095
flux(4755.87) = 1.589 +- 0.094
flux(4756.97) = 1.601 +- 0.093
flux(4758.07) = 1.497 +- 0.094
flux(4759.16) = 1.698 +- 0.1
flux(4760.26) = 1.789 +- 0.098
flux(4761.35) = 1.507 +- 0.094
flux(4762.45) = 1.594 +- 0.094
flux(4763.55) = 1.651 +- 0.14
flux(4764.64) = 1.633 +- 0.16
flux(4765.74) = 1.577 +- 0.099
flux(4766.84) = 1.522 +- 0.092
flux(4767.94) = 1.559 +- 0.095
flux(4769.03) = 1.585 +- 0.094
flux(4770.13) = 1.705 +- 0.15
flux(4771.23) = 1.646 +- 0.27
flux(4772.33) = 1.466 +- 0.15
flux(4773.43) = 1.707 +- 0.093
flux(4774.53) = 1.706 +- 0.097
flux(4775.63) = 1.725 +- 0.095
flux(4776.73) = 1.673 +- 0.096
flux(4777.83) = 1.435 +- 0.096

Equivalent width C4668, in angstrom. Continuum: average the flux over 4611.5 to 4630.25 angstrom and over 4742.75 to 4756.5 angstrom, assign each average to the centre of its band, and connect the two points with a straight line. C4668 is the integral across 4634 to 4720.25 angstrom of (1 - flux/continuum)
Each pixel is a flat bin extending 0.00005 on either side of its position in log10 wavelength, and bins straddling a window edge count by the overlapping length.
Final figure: 8.0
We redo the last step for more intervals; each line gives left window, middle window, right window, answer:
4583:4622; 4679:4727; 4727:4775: 3.31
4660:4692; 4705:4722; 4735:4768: 0.88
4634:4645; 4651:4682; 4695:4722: -1.02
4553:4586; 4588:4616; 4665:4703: -1.04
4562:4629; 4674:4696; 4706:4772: 1.29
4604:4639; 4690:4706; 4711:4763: 0.88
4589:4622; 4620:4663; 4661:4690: -1.06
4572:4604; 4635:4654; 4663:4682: -0.35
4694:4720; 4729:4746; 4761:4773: -1.05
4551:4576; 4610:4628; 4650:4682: -1.57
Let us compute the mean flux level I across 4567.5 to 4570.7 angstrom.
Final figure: 1.6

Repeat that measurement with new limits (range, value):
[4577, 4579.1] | 1.56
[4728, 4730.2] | 1.57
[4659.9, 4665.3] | 1.65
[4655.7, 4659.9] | 1.57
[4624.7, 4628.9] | 1.72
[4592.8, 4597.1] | 1.55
